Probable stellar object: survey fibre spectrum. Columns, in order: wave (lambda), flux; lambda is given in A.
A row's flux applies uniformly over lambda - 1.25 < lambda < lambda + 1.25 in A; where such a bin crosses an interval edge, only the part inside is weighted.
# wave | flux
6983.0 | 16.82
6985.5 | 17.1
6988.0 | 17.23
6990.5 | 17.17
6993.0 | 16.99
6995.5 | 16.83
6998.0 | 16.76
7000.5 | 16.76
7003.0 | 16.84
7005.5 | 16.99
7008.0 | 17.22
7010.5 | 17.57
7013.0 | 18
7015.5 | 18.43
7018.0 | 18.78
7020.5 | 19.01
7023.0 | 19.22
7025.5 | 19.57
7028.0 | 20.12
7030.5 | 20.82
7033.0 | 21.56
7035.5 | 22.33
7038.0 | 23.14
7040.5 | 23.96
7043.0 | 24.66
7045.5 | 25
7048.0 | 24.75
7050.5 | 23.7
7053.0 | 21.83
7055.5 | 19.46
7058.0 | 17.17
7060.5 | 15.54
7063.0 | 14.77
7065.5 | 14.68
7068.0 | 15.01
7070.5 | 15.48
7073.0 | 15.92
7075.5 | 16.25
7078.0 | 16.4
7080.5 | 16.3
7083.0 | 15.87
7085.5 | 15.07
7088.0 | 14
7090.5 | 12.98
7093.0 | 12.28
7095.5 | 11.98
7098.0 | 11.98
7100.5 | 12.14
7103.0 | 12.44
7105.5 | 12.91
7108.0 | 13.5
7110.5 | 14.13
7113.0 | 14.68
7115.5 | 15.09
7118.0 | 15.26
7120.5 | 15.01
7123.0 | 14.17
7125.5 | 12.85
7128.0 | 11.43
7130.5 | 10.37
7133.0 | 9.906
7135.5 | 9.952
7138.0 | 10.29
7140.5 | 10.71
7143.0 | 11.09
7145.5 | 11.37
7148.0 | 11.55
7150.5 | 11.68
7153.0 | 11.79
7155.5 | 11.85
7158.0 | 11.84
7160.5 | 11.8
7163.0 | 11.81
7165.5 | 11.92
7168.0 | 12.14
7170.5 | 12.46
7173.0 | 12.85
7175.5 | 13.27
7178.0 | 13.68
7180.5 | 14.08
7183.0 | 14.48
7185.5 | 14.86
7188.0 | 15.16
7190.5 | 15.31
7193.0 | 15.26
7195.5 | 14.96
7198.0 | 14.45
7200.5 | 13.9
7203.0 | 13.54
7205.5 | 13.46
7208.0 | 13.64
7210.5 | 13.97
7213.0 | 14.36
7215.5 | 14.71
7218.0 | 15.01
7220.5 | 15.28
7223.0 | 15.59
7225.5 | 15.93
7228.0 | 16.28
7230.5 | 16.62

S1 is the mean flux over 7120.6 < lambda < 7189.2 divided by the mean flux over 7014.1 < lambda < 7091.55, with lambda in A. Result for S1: 0.7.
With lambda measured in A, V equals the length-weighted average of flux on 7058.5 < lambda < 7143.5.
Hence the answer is 13.6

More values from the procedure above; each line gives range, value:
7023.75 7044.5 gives 22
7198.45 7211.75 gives 13.7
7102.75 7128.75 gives 13.9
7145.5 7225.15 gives 13.6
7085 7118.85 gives 13.4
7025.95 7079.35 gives 19.6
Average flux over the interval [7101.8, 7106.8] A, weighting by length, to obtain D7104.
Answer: 12.7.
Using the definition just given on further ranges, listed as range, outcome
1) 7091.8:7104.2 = 12.2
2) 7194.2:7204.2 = 14.2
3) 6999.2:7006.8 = 16.9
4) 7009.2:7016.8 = 18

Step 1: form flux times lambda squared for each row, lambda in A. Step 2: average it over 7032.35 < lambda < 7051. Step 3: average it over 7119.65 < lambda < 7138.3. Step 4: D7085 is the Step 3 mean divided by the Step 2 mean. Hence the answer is 0.51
